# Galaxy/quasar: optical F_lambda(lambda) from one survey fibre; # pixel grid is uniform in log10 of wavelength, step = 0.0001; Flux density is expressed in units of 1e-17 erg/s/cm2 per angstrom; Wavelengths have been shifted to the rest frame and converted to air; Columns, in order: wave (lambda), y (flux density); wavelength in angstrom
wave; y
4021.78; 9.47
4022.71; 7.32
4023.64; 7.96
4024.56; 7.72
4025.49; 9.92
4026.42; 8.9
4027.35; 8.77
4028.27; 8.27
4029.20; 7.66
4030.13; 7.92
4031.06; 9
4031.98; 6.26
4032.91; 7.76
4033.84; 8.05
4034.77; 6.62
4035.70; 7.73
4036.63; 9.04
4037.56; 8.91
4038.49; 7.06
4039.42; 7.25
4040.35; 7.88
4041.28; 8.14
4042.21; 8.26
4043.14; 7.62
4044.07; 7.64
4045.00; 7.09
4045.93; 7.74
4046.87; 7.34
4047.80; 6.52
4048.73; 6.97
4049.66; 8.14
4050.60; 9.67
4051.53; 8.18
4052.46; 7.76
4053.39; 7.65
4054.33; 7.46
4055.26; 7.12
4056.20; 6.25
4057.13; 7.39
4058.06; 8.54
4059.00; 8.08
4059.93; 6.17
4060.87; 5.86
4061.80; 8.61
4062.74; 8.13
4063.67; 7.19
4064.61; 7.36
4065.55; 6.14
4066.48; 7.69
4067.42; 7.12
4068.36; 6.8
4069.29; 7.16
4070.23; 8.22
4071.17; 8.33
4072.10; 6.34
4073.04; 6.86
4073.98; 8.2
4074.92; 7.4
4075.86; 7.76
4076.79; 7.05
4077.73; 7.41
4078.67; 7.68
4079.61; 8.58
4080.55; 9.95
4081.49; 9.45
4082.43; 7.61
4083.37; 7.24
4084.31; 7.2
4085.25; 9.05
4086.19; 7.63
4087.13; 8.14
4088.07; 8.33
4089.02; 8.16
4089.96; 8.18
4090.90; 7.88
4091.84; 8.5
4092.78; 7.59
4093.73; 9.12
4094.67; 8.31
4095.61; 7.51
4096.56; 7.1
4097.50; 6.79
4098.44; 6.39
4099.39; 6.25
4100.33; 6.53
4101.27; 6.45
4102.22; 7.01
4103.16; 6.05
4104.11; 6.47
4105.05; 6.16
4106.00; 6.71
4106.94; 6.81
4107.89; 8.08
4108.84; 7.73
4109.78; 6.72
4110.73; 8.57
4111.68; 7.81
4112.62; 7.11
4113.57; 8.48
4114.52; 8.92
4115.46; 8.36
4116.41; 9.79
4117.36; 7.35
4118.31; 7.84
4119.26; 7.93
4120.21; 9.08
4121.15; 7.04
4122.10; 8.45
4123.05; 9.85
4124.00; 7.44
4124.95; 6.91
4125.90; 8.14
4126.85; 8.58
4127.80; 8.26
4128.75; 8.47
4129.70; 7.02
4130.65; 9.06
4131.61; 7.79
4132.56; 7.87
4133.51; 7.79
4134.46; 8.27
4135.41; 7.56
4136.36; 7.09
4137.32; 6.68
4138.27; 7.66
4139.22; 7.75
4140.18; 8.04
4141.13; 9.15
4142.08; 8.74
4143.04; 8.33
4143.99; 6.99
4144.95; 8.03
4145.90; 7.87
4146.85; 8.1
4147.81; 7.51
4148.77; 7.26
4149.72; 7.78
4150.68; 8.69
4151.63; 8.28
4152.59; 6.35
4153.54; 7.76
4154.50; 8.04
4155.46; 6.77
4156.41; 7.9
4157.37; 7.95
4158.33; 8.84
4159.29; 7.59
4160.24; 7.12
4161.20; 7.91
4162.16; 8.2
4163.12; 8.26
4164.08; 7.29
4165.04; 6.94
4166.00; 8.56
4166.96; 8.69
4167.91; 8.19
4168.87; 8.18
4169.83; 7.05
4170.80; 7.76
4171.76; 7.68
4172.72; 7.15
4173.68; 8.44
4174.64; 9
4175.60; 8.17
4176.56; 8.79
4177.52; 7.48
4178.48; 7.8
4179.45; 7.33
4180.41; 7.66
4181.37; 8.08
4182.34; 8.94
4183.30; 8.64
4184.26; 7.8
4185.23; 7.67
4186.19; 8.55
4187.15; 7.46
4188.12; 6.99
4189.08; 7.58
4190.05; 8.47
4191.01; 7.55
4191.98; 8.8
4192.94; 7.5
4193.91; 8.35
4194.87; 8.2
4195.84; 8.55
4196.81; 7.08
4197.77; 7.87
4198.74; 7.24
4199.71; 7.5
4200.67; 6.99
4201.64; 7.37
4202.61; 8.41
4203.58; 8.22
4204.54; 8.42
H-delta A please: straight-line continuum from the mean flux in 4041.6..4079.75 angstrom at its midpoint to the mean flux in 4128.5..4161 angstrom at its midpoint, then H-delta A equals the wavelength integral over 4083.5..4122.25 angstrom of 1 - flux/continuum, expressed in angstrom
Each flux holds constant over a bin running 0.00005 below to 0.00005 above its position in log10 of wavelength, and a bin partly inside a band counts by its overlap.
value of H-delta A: 0.1 angstrom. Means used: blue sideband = 7.49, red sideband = 7.82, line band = 7.64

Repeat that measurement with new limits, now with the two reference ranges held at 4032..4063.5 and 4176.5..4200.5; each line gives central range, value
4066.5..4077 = 0.37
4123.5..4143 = -0.35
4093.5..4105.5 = 1.30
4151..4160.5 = 0.17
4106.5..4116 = -0.16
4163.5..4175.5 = -0.10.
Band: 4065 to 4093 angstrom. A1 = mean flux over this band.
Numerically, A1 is 7.79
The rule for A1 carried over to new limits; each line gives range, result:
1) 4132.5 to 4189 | 7.87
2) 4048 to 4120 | 7.61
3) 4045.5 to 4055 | 7.73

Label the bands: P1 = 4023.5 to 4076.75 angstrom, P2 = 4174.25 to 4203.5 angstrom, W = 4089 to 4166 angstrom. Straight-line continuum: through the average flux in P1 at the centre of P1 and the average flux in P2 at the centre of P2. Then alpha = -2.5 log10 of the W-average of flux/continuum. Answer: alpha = 0.01 mag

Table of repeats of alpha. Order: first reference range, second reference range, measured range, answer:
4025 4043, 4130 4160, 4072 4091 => 0.00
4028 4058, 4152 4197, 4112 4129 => -0.05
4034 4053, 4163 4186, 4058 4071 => 0.07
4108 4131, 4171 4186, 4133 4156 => 0.04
